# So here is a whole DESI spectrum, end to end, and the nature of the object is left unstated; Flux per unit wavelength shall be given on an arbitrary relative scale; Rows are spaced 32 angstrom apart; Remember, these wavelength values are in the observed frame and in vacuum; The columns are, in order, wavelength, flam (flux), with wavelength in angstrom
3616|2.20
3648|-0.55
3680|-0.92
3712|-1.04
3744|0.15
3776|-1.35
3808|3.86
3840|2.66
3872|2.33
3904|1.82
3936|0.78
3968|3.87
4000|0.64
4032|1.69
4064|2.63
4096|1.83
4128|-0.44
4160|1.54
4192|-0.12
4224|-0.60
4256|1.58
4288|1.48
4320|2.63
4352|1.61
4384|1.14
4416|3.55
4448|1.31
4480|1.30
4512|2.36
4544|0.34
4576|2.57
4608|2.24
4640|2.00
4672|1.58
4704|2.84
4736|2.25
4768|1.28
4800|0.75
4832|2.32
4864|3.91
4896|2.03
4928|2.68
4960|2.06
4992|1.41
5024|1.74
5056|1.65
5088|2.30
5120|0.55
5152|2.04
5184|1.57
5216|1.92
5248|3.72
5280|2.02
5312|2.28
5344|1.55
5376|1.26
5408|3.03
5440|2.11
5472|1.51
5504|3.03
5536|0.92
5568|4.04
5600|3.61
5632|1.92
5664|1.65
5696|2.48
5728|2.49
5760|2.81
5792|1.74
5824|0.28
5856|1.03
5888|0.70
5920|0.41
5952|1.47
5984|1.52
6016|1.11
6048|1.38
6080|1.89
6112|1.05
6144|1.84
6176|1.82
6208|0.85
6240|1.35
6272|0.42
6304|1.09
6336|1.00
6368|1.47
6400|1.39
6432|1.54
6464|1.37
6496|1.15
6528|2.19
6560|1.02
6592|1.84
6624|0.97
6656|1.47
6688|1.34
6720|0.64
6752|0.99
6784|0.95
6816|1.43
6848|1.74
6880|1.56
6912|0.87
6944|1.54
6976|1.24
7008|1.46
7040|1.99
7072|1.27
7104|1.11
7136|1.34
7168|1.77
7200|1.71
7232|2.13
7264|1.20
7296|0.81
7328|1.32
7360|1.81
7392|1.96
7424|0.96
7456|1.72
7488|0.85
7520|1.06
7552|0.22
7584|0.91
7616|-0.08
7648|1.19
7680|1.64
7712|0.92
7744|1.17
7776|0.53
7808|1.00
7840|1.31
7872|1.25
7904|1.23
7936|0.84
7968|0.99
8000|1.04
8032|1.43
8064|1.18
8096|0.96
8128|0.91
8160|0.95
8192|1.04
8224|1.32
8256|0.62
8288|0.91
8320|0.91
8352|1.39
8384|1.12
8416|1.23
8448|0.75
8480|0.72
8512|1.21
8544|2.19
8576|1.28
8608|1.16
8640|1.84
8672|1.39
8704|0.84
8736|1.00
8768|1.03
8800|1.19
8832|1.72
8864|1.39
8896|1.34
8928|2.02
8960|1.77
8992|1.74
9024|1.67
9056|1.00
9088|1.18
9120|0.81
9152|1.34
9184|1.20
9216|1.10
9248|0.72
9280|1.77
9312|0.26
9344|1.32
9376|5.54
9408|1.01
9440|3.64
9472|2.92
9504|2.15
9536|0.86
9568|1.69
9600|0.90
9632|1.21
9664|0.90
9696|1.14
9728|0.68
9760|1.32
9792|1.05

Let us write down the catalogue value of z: 0.302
